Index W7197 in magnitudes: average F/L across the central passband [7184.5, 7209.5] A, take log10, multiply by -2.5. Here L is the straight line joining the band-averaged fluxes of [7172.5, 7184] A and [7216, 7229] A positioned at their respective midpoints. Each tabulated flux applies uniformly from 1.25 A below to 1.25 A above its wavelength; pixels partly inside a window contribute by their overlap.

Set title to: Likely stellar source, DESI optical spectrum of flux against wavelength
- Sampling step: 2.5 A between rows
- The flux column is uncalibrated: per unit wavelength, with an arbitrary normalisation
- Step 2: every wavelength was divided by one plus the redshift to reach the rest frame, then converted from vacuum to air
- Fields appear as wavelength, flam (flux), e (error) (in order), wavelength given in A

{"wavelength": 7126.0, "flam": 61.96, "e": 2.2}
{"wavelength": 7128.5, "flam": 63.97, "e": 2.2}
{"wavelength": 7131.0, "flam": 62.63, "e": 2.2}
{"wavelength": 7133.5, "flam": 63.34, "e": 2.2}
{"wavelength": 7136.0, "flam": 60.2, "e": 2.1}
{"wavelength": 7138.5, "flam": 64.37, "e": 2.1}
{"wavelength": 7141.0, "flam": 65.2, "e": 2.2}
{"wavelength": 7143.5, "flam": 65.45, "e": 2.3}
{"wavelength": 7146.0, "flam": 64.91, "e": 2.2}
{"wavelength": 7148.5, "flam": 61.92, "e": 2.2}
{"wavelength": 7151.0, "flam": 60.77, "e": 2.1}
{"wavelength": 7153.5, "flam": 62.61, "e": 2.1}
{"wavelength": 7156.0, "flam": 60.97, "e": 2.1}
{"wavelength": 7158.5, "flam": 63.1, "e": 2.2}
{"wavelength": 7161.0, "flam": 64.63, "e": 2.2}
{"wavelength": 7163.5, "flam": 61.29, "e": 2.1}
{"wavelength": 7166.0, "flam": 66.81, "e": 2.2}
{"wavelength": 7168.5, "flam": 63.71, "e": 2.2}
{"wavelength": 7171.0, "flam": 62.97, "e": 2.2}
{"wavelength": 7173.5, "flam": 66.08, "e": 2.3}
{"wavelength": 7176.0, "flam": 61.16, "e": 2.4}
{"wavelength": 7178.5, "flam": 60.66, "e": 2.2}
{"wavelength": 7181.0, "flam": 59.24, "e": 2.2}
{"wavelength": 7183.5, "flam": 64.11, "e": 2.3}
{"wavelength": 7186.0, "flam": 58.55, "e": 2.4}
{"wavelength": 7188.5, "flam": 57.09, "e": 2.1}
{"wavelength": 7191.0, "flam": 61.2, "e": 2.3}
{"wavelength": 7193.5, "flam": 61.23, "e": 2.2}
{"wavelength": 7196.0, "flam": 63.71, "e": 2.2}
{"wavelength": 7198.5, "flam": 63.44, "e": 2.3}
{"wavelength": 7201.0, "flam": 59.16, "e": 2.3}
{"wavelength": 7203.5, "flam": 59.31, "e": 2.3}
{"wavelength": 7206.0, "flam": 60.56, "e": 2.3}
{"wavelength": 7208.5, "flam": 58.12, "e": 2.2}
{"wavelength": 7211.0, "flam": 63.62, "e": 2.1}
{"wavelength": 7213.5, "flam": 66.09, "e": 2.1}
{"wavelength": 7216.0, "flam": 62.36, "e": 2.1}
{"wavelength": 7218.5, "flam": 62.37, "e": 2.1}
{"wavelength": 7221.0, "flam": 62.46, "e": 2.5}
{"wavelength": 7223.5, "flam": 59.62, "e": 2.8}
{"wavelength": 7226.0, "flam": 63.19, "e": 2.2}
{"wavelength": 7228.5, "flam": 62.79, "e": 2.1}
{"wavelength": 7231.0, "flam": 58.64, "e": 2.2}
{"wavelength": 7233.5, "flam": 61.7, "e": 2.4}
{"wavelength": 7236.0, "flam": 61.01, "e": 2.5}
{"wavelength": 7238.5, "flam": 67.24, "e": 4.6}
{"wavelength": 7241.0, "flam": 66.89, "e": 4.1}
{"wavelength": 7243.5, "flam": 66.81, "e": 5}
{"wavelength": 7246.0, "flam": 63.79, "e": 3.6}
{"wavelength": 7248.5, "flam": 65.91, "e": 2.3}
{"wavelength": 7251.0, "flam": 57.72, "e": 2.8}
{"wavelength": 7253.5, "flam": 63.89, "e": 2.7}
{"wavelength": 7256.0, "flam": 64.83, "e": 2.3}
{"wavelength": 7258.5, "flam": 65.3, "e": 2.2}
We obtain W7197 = 0.03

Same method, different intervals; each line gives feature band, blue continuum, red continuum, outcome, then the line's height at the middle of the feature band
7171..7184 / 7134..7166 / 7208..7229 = 0.01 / 62.8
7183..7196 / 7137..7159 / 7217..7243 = 0.04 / 63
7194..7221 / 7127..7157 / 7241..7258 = 0.03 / 63.7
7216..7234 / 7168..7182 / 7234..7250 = 0.05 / 64.3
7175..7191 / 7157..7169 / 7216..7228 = 0.05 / 63.2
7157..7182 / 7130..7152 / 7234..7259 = 0.01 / 63.5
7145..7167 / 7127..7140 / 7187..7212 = -0.01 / 62.2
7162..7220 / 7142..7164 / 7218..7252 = 0.02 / 62.9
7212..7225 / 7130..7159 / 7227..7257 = 0.01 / 63.3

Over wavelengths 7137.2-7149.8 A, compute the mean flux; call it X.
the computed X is 64.3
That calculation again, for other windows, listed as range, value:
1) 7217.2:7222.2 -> 62.4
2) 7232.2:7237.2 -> 61.3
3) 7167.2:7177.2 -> 63.5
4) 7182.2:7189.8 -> 59.9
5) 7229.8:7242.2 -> 63.1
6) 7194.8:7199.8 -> 63.5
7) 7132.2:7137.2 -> 61.8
